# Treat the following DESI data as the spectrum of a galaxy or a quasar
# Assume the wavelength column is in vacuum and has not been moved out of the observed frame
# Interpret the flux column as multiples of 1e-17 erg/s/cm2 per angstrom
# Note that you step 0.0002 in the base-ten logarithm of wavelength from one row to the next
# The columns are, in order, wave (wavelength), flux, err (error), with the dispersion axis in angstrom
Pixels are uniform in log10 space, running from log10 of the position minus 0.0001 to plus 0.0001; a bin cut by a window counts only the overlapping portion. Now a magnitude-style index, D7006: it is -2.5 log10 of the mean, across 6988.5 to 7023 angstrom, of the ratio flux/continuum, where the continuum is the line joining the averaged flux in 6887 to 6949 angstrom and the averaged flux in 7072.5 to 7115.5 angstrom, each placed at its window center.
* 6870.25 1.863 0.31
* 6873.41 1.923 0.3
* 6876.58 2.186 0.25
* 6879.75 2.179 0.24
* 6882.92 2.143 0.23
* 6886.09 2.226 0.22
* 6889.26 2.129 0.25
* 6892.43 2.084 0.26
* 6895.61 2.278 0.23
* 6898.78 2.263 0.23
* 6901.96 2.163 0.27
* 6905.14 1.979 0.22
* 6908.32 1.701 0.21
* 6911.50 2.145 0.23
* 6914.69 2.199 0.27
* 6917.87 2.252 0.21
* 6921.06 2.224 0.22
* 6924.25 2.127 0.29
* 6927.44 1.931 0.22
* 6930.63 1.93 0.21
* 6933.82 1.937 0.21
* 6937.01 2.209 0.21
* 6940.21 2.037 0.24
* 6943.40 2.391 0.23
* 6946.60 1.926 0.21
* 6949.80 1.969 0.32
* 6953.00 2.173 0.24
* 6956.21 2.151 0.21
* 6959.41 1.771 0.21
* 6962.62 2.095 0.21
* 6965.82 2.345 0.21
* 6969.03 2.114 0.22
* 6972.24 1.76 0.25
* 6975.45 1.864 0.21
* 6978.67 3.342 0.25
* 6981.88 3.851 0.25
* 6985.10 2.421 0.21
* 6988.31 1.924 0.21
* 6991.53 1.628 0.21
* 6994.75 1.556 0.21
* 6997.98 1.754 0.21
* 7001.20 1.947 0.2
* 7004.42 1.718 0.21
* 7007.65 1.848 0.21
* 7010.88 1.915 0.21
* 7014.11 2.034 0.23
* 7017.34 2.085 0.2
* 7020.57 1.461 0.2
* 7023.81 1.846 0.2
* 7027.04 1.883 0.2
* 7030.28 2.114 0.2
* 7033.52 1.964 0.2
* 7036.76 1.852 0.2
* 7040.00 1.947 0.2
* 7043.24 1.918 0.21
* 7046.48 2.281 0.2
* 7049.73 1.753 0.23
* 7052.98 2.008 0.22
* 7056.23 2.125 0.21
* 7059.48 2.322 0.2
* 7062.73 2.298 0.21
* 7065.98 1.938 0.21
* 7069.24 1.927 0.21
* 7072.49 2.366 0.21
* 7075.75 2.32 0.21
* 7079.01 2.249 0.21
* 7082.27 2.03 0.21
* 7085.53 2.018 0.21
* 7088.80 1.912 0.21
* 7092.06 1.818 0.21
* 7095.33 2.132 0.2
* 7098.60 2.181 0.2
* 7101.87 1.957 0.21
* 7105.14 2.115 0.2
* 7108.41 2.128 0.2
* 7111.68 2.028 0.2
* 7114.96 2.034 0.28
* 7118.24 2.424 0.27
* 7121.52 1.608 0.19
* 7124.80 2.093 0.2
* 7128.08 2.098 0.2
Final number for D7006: 0.16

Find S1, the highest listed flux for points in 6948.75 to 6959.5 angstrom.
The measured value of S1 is 2.173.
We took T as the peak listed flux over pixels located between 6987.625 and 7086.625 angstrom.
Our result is 2.366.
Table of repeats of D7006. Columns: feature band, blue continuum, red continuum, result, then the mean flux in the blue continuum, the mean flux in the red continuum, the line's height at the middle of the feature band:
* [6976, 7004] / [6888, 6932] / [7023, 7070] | -0.105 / 2.1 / 2.02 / 2.05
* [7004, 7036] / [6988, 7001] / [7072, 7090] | -0.028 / 1.72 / 2.14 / 1.84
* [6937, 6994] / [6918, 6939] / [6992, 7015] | -0.143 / 2.07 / 1.81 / 1.94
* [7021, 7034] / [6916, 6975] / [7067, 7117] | 0.094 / 2.07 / 2.08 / 2.08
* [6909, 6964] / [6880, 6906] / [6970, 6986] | 0.156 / 2.16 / 2.64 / 2.41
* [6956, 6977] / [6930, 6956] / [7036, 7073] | 0.037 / 2.08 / 2.06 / 2.08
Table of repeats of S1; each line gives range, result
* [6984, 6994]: 2.421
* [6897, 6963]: 2.391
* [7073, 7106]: 2.32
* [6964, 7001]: 3.851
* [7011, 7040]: 2.114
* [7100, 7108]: 2.115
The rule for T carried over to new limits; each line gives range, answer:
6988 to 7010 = 1.947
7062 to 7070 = 2.298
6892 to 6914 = 2.278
